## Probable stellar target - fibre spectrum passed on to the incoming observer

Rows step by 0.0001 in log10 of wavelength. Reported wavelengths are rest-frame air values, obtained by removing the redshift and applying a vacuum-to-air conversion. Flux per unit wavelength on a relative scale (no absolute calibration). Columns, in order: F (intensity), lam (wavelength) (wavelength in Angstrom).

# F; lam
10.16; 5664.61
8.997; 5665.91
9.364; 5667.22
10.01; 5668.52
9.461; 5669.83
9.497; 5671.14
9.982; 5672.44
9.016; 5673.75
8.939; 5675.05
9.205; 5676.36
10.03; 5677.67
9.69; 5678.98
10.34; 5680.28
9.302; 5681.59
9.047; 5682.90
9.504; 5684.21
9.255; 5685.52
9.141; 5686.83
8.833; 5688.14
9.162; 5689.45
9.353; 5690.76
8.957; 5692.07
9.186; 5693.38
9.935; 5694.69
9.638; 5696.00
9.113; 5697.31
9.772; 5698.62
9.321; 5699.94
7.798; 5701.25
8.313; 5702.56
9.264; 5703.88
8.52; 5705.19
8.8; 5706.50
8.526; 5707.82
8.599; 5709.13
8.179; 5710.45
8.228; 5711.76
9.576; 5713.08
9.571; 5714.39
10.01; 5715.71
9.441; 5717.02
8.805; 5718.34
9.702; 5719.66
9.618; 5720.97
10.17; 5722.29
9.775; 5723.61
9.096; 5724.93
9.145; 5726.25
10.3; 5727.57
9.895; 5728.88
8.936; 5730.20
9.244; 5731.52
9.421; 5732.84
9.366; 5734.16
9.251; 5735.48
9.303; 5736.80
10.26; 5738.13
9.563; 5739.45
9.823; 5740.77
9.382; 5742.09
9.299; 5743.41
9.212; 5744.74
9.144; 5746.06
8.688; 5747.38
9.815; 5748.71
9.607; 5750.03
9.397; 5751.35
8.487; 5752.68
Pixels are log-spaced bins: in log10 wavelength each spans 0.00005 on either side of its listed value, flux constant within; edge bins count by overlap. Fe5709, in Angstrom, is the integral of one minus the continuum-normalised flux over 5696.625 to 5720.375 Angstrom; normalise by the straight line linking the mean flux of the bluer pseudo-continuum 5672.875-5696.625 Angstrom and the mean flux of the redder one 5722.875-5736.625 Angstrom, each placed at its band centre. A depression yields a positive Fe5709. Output 1.1 Angstrom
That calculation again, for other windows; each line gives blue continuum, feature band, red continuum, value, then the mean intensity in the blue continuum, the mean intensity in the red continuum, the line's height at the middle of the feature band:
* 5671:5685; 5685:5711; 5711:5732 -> 1.4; 9.5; 9.47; 9.49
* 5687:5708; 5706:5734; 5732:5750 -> -0.1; 9.04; 9.43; 9.24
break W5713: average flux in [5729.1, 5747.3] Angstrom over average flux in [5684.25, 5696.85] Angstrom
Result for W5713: 1.0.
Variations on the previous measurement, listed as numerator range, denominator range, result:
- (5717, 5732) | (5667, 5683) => 1.00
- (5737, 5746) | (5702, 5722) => 1.06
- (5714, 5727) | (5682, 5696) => 1.03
